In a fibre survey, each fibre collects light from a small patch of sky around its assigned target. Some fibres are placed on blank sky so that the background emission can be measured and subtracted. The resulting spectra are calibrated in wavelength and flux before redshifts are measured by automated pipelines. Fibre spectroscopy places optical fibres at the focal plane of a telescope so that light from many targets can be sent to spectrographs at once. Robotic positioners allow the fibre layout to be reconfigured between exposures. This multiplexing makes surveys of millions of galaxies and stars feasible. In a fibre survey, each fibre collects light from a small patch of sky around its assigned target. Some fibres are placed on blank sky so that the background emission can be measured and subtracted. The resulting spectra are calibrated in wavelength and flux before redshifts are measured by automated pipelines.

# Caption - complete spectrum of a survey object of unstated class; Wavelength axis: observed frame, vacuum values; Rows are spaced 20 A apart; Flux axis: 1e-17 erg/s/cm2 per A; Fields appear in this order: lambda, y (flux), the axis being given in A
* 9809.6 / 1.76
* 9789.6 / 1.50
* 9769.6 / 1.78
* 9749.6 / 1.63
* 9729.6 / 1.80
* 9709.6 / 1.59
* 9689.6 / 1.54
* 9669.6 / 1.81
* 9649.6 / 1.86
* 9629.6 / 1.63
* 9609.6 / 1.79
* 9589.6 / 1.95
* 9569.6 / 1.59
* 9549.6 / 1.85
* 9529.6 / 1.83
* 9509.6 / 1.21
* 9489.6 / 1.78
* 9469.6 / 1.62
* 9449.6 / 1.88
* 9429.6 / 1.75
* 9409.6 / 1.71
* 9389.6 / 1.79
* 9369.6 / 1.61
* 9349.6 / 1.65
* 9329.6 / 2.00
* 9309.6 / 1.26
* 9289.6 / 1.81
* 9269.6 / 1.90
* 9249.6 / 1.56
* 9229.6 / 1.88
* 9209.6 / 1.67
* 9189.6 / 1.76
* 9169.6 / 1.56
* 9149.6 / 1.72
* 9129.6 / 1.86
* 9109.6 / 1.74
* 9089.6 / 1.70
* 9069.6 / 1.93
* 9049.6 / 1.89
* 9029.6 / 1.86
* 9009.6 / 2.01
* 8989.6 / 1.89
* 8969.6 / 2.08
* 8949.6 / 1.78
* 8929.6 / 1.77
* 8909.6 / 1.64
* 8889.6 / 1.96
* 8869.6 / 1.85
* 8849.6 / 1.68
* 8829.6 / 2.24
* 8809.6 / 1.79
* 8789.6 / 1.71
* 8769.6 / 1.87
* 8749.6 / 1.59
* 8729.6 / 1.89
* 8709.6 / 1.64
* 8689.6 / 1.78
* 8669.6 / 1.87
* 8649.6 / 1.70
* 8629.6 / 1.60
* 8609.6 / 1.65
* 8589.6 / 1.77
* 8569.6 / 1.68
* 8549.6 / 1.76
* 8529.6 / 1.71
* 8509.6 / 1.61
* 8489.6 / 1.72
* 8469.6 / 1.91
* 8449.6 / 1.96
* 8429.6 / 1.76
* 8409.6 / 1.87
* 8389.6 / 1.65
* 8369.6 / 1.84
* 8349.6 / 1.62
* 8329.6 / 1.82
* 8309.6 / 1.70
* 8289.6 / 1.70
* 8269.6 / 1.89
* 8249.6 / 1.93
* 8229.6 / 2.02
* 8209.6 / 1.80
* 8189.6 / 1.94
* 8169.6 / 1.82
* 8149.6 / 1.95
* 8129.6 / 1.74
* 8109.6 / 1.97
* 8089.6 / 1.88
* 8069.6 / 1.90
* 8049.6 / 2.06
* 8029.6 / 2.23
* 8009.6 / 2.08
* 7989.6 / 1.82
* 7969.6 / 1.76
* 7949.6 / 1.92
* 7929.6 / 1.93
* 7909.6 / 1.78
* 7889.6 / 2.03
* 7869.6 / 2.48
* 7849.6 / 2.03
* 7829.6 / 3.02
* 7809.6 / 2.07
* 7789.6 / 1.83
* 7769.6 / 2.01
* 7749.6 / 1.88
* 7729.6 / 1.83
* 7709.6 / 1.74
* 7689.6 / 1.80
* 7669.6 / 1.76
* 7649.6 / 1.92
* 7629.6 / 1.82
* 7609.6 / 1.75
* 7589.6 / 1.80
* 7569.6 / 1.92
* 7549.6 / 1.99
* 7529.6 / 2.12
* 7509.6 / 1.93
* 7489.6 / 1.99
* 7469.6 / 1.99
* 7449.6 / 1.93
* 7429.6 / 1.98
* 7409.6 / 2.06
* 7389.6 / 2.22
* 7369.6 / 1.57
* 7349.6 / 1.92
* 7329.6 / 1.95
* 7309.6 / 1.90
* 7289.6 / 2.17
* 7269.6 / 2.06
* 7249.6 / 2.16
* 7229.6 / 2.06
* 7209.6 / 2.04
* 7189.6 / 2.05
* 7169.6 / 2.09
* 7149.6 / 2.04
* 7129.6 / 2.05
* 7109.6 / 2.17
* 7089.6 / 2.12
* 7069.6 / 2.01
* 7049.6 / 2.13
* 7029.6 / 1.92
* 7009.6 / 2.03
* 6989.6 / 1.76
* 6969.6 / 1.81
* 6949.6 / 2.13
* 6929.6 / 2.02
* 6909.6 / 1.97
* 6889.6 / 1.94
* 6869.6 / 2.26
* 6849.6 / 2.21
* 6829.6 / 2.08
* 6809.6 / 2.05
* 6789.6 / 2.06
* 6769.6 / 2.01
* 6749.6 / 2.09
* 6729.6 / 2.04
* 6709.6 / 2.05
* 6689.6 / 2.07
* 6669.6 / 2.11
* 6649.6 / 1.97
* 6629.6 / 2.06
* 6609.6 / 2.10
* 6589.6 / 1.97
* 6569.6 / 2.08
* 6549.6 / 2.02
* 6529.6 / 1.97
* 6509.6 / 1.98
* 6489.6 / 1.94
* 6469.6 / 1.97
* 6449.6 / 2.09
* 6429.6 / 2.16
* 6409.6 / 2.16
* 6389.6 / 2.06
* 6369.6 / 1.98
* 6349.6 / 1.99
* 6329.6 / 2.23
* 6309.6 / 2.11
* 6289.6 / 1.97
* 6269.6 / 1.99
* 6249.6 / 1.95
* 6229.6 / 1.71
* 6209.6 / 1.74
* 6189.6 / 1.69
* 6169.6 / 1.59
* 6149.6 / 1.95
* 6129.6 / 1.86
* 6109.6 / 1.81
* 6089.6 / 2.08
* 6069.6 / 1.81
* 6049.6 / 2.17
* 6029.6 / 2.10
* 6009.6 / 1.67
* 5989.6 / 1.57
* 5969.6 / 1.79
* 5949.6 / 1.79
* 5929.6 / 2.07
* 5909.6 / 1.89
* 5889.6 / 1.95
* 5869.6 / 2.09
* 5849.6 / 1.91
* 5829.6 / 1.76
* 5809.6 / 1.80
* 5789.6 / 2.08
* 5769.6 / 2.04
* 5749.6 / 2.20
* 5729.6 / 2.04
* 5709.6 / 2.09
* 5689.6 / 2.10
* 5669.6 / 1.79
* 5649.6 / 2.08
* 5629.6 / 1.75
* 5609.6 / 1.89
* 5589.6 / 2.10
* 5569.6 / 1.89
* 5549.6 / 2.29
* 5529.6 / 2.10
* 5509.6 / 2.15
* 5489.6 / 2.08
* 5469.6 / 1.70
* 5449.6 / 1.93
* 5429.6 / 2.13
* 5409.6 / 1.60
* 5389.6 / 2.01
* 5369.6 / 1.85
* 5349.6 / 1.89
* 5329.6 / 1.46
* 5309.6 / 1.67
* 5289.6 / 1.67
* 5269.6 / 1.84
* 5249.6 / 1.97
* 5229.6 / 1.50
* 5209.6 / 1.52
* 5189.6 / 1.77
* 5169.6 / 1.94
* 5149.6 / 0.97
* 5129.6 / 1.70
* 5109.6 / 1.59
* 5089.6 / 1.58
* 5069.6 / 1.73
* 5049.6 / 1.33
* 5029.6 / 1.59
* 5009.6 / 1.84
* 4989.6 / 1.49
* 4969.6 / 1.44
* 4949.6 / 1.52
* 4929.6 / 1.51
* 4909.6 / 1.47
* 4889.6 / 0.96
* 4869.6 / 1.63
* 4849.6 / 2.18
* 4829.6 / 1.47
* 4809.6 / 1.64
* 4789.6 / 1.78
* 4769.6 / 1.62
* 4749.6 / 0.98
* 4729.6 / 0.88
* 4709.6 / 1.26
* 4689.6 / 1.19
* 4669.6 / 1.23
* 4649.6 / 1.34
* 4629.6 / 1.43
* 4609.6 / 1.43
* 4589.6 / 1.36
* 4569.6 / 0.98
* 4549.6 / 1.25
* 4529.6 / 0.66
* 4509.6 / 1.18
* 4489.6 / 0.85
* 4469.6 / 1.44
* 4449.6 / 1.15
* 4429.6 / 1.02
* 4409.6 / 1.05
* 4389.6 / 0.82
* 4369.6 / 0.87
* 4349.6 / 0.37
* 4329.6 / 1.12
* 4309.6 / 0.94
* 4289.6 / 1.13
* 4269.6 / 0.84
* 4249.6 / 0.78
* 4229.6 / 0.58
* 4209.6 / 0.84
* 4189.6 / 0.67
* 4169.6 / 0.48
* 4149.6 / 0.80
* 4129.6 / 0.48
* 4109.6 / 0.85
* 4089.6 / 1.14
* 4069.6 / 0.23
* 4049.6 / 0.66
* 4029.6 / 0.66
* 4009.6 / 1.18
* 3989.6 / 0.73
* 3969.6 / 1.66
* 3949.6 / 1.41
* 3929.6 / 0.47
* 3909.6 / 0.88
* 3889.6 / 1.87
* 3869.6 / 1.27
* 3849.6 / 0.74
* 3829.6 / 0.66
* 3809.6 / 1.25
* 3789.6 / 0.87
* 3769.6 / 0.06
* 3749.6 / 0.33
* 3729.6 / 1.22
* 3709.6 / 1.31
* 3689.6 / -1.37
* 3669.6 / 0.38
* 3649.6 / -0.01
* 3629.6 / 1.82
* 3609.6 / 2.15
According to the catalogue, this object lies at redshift 0.19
